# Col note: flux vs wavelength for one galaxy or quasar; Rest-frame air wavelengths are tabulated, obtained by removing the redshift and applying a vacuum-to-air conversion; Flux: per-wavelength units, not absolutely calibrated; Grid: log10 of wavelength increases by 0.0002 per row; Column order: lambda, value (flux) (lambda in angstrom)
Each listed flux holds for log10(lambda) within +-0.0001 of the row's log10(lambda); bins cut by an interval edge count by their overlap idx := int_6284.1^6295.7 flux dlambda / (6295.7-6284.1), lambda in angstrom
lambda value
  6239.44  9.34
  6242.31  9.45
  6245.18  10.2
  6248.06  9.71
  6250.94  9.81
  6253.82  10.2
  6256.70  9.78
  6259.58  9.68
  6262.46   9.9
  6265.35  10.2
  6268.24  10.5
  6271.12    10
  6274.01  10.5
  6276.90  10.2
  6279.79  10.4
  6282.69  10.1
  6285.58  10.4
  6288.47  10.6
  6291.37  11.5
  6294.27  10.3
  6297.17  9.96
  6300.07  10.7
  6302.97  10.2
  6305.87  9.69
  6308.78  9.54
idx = 10.7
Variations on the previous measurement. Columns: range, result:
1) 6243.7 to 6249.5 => 9.95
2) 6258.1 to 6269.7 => 10.1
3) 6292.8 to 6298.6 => 10.1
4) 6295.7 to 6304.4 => 10.3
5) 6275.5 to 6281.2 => 10.3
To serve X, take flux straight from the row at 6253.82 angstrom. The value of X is 10.2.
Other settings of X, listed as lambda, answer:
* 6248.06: 9.71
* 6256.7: 9.78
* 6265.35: 10.2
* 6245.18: 10.2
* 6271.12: 10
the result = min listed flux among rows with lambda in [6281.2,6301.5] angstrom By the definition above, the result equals 9.96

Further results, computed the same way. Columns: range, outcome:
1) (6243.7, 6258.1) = 9.71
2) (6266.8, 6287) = 10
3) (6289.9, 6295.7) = 10.3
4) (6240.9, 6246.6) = 9.45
